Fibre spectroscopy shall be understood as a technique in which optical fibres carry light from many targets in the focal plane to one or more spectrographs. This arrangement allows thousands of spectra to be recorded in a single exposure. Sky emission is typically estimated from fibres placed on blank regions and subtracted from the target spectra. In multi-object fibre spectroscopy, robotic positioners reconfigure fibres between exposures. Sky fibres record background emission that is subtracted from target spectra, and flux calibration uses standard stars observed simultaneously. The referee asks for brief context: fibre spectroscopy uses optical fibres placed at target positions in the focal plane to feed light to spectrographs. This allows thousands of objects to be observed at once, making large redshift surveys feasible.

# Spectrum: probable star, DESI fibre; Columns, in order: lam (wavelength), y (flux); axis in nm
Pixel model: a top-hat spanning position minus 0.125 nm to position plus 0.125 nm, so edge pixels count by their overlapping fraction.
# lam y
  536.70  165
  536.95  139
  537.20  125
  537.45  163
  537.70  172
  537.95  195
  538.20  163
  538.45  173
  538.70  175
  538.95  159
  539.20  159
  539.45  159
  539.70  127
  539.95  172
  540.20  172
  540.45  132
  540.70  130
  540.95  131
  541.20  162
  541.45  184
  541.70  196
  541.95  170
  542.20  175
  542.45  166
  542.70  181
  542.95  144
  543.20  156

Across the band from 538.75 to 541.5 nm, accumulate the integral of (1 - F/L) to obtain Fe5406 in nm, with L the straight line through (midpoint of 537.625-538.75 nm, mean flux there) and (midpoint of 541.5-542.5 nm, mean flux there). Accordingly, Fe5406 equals 0.37 nm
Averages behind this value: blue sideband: 176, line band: 153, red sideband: 178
